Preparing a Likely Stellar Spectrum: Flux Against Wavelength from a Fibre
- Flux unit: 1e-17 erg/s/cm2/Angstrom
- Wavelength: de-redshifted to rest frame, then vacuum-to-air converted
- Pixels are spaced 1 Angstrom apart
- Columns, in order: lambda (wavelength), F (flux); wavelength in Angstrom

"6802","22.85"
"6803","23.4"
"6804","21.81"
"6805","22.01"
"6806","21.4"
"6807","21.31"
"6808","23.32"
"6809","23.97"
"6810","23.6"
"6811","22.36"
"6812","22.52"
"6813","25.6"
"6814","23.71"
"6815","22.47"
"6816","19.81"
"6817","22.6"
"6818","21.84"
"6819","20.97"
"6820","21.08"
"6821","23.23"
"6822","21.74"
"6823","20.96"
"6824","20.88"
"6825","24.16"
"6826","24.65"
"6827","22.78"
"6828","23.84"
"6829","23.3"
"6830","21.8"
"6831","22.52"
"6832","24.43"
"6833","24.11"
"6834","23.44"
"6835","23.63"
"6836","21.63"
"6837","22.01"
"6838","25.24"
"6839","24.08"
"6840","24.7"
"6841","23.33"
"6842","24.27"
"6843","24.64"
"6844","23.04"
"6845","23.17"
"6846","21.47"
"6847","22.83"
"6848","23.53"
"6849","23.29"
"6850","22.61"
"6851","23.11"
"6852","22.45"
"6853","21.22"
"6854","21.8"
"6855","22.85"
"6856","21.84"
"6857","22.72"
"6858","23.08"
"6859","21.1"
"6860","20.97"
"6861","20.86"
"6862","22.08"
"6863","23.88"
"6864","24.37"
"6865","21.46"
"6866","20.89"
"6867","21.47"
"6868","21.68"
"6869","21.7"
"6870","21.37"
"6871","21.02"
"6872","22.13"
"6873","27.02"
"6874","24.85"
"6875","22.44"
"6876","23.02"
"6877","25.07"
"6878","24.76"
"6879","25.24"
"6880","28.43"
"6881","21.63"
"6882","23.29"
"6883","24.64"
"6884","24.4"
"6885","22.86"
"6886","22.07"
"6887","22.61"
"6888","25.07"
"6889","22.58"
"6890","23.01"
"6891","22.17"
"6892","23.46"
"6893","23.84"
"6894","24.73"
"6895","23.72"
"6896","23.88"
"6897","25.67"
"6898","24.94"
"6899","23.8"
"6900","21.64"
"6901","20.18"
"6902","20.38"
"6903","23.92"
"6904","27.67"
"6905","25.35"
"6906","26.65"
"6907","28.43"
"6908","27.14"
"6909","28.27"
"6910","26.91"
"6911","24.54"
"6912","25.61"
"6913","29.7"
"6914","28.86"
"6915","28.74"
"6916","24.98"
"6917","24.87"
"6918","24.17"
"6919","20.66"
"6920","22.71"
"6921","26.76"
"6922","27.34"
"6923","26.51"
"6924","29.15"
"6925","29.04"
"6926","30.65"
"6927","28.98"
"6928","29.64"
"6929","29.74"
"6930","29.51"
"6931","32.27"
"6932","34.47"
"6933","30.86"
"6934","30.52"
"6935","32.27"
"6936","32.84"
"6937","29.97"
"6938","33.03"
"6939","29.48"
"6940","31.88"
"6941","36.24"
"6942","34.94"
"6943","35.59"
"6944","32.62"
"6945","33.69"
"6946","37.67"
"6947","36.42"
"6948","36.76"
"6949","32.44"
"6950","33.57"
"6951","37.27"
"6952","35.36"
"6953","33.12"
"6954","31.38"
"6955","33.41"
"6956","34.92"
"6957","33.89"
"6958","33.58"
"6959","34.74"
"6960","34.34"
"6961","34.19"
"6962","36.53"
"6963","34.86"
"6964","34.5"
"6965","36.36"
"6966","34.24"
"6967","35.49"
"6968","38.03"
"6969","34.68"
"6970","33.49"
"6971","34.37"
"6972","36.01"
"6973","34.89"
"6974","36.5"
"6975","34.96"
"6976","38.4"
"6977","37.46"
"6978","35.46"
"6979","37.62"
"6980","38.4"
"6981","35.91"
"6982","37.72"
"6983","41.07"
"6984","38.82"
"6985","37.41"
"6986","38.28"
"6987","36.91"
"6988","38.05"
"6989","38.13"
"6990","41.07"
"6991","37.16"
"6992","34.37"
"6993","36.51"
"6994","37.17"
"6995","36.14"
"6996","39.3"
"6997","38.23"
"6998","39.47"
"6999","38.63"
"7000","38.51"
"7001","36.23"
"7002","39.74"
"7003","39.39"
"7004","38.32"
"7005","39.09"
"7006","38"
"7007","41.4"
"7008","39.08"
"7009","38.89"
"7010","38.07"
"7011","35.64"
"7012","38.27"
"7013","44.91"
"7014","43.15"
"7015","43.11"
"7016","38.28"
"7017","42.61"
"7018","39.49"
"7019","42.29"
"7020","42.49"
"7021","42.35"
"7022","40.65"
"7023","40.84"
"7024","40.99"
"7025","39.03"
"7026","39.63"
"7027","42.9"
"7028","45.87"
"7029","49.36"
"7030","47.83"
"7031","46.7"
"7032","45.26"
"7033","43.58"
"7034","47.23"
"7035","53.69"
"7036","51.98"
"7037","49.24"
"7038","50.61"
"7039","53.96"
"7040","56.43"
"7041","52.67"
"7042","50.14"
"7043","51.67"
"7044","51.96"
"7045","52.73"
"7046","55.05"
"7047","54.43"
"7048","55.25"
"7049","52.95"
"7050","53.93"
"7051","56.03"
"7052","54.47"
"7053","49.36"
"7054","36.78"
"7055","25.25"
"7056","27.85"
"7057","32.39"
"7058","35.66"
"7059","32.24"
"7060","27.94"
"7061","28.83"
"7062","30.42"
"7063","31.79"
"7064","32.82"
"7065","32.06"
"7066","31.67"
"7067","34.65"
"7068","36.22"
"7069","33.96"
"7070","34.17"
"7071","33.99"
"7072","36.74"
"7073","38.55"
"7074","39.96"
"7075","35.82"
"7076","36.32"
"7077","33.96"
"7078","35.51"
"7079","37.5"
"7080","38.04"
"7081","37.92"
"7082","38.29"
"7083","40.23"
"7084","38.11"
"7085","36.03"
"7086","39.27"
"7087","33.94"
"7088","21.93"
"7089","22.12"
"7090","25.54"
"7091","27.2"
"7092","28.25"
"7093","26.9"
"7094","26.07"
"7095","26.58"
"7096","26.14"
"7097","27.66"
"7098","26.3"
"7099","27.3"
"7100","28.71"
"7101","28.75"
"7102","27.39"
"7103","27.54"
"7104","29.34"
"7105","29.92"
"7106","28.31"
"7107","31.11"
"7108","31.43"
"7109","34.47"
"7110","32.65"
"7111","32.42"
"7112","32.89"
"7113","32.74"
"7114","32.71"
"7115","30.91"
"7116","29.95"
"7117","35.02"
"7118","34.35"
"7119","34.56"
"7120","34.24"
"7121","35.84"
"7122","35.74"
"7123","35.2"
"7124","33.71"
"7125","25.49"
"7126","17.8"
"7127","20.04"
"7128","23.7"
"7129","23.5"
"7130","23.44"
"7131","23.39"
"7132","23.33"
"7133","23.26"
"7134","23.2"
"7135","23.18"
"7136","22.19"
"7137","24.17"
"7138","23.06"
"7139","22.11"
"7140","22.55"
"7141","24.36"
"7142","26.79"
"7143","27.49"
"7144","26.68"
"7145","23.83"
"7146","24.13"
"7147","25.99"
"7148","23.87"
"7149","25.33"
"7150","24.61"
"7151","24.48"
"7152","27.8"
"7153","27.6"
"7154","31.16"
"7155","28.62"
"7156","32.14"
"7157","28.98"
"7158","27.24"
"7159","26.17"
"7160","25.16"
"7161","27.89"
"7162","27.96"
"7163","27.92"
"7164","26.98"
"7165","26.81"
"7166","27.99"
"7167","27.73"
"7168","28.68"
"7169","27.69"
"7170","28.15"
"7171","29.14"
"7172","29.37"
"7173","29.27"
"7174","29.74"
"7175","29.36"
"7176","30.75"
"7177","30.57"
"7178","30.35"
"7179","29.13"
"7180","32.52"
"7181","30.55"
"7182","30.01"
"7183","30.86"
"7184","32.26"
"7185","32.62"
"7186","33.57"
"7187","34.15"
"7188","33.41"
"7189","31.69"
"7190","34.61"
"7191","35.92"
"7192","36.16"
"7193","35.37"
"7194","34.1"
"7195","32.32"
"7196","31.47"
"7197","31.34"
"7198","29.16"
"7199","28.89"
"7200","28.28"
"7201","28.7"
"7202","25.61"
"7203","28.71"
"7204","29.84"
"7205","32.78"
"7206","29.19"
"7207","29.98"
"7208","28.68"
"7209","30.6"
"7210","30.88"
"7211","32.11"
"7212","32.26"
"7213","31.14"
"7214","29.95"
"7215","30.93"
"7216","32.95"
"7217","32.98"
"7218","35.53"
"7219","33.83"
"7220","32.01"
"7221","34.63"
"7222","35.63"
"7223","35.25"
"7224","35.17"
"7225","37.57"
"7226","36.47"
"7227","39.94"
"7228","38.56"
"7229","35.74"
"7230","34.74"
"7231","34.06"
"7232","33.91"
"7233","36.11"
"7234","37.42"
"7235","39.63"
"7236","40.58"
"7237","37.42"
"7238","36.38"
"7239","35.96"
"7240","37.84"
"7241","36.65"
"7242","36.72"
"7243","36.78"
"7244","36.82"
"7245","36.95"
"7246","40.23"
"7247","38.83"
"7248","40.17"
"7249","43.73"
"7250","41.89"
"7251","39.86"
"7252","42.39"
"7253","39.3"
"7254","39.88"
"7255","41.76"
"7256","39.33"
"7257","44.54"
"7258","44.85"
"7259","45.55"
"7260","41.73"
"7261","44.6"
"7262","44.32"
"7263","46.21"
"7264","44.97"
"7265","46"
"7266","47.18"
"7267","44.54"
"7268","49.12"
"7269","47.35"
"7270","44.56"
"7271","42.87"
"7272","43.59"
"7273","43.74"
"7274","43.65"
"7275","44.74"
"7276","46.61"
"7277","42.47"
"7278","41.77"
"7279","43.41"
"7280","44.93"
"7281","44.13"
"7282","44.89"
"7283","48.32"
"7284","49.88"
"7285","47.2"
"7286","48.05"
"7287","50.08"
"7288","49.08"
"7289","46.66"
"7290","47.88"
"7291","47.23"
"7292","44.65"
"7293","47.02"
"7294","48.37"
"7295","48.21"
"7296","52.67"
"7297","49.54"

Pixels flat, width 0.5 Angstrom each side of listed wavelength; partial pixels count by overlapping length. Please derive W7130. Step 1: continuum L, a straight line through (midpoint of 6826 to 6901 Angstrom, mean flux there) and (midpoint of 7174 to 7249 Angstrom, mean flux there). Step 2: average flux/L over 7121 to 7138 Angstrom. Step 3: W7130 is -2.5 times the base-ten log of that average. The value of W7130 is 0.223 mag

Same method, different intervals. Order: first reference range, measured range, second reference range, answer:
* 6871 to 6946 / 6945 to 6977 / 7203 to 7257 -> -0.233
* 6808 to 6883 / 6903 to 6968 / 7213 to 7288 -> -0.156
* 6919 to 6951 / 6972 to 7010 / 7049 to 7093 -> -0.148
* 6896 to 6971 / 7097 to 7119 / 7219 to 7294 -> 0.189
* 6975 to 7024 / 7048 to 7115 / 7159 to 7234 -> 0.070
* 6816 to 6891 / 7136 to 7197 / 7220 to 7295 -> 0.291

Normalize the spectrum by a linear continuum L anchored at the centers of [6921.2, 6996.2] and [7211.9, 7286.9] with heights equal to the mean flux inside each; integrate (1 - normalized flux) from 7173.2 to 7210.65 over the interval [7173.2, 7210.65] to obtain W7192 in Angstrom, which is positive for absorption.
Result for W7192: 7.59 Angstrom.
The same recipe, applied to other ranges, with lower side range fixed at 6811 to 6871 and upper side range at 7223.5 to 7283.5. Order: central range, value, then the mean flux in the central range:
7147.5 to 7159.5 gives 3.1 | 27.3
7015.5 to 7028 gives -4.2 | 41.2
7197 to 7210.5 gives 3.3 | 29.4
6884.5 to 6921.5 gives 1.1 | 24.7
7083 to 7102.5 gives 2.9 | 28.9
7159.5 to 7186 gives 5.8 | 29.3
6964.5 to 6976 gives -2.9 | 35.5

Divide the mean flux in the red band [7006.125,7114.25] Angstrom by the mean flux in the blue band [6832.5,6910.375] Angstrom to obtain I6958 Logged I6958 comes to 1.63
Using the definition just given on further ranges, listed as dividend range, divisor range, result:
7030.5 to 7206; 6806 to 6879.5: 1.44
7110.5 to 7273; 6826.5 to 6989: 1.17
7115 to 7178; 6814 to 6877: 1.20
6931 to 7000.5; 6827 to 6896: 1.54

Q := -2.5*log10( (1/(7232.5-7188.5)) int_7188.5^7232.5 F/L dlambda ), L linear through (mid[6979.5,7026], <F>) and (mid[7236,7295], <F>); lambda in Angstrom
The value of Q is 0.28 mag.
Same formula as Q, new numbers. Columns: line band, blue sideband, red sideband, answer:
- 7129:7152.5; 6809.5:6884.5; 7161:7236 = 0.245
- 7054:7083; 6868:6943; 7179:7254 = -0.120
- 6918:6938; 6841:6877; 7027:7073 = 0.036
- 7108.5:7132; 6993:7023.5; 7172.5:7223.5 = 0.163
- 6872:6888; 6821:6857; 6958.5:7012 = 0.121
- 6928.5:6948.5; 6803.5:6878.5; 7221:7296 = -0.208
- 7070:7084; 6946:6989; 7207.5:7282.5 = 0.002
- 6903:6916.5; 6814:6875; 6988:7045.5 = 0.124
